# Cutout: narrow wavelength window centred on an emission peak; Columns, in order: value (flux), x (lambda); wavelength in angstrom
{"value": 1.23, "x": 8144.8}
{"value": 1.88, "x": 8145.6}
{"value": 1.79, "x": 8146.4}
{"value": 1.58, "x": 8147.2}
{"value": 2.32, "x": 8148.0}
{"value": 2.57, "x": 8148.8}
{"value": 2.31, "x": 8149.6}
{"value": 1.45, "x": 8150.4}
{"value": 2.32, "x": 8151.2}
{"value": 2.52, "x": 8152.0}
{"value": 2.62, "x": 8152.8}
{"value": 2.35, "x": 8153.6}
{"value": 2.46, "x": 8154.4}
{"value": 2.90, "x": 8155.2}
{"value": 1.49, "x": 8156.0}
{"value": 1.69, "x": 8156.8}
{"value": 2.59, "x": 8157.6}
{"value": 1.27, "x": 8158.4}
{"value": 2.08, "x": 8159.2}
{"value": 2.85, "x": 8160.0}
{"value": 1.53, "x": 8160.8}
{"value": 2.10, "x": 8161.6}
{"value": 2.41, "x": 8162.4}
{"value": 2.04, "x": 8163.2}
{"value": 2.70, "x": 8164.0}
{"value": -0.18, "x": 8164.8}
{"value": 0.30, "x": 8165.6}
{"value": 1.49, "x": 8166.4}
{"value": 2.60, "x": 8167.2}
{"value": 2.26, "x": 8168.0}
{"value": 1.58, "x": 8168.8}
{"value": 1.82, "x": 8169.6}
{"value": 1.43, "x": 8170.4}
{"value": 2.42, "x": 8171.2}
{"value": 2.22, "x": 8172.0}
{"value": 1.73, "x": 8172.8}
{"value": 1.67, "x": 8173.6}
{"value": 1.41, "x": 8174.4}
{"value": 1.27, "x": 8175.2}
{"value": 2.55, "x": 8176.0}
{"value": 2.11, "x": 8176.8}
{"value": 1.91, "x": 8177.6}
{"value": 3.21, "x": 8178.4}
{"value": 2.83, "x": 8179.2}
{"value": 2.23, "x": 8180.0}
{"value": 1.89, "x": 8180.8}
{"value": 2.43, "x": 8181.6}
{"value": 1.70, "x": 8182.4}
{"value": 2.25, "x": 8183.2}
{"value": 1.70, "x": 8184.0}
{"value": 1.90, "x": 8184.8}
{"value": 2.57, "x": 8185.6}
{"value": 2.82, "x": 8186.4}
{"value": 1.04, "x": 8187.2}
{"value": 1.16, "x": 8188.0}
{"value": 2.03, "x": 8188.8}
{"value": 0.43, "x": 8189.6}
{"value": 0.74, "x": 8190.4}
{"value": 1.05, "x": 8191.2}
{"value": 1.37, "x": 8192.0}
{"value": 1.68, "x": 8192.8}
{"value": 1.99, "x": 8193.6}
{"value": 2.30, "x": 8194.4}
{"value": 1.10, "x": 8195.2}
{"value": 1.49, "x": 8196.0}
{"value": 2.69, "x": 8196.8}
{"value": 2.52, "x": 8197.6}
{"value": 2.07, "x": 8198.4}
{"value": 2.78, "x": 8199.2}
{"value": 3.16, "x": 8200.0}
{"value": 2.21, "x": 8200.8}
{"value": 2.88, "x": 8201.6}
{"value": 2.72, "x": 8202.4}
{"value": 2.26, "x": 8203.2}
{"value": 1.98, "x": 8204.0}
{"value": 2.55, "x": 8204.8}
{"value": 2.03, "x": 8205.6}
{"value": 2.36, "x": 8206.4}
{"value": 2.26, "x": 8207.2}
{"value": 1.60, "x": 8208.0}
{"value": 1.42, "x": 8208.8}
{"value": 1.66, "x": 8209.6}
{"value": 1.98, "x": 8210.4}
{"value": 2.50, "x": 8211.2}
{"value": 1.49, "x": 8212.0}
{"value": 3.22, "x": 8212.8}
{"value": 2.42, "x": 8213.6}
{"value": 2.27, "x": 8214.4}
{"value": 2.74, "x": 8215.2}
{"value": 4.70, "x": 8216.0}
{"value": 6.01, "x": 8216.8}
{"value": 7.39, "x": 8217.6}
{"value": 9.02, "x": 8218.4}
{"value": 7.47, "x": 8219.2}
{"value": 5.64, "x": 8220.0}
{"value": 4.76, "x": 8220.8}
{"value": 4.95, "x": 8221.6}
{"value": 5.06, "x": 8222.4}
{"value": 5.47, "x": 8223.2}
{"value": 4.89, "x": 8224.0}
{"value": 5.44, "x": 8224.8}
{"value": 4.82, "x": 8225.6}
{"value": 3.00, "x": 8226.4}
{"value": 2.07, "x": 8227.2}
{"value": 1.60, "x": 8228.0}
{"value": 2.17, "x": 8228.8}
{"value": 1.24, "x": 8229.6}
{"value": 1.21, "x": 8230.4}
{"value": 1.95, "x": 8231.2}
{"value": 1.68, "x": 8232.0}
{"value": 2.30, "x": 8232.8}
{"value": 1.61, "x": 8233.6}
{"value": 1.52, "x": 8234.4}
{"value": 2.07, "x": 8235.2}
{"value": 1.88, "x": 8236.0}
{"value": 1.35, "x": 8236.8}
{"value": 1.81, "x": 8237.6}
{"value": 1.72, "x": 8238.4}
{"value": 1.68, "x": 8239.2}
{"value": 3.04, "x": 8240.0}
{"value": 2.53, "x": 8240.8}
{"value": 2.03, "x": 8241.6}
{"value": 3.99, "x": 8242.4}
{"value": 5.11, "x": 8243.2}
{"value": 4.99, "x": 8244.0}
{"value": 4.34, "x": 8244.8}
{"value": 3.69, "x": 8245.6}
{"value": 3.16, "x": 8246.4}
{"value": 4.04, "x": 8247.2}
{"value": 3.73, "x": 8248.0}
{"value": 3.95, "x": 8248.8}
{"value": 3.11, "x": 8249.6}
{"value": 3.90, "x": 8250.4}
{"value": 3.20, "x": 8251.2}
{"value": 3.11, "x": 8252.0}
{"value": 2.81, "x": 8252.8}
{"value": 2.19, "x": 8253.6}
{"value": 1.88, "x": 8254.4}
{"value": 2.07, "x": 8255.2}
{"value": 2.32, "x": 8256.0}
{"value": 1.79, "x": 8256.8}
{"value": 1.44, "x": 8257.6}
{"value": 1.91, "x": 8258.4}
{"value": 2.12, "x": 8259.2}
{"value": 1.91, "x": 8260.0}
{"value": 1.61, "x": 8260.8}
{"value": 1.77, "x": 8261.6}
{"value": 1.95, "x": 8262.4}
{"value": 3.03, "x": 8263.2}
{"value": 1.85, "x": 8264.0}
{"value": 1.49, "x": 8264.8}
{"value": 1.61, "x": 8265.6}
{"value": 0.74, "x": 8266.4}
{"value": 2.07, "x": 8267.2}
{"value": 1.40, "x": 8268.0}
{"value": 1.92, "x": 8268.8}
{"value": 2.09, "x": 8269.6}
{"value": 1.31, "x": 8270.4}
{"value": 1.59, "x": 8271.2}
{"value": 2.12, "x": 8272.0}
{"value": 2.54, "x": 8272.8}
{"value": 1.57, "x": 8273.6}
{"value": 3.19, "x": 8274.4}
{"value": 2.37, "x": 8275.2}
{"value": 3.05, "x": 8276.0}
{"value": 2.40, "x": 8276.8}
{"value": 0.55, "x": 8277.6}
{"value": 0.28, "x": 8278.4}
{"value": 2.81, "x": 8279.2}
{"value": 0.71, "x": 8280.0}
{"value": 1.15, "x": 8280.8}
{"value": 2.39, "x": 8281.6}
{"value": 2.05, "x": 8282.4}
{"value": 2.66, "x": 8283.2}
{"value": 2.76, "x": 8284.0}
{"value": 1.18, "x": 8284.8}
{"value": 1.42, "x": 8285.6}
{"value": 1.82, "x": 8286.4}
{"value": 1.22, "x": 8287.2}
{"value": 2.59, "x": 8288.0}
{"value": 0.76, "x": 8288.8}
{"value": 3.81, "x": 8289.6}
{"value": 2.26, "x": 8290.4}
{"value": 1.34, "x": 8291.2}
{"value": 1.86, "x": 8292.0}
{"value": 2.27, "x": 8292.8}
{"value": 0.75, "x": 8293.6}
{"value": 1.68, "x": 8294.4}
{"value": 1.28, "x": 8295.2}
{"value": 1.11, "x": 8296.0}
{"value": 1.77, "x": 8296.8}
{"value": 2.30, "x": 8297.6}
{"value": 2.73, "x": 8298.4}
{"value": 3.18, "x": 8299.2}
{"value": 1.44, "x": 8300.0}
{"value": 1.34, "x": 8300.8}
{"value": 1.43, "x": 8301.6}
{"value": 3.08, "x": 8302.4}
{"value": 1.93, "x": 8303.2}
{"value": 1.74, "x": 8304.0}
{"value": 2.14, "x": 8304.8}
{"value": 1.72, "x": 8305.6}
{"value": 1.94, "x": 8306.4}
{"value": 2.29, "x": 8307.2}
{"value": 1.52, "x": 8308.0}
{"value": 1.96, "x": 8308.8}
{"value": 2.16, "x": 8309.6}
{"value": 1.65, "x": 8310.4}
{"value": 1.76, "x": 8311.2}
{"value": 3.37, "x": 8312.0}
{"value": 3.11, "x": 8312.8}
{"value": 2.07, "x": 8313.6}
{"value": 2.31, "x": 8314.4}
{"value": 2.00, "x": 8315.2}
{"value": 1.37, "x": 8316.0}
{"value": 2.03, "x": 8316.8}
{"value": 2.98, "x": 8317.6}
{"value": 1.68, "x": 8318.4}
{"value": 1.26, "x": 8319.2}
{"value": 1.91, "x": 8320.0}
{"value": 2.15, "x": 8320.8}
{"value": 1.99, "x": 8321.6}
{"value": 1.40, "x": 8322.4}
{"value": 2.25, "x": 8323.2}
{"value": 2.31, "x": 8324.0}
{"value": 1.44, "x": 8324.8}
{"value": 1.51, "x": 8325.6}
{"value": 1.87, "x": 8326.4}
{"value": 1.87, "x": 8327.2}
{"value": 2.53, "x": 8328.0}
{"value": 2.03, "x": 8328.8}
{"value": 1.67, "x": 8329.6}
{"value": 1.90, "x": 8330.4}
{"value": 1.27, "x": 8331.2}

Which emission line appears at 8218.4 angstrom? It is H-alpha 6563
